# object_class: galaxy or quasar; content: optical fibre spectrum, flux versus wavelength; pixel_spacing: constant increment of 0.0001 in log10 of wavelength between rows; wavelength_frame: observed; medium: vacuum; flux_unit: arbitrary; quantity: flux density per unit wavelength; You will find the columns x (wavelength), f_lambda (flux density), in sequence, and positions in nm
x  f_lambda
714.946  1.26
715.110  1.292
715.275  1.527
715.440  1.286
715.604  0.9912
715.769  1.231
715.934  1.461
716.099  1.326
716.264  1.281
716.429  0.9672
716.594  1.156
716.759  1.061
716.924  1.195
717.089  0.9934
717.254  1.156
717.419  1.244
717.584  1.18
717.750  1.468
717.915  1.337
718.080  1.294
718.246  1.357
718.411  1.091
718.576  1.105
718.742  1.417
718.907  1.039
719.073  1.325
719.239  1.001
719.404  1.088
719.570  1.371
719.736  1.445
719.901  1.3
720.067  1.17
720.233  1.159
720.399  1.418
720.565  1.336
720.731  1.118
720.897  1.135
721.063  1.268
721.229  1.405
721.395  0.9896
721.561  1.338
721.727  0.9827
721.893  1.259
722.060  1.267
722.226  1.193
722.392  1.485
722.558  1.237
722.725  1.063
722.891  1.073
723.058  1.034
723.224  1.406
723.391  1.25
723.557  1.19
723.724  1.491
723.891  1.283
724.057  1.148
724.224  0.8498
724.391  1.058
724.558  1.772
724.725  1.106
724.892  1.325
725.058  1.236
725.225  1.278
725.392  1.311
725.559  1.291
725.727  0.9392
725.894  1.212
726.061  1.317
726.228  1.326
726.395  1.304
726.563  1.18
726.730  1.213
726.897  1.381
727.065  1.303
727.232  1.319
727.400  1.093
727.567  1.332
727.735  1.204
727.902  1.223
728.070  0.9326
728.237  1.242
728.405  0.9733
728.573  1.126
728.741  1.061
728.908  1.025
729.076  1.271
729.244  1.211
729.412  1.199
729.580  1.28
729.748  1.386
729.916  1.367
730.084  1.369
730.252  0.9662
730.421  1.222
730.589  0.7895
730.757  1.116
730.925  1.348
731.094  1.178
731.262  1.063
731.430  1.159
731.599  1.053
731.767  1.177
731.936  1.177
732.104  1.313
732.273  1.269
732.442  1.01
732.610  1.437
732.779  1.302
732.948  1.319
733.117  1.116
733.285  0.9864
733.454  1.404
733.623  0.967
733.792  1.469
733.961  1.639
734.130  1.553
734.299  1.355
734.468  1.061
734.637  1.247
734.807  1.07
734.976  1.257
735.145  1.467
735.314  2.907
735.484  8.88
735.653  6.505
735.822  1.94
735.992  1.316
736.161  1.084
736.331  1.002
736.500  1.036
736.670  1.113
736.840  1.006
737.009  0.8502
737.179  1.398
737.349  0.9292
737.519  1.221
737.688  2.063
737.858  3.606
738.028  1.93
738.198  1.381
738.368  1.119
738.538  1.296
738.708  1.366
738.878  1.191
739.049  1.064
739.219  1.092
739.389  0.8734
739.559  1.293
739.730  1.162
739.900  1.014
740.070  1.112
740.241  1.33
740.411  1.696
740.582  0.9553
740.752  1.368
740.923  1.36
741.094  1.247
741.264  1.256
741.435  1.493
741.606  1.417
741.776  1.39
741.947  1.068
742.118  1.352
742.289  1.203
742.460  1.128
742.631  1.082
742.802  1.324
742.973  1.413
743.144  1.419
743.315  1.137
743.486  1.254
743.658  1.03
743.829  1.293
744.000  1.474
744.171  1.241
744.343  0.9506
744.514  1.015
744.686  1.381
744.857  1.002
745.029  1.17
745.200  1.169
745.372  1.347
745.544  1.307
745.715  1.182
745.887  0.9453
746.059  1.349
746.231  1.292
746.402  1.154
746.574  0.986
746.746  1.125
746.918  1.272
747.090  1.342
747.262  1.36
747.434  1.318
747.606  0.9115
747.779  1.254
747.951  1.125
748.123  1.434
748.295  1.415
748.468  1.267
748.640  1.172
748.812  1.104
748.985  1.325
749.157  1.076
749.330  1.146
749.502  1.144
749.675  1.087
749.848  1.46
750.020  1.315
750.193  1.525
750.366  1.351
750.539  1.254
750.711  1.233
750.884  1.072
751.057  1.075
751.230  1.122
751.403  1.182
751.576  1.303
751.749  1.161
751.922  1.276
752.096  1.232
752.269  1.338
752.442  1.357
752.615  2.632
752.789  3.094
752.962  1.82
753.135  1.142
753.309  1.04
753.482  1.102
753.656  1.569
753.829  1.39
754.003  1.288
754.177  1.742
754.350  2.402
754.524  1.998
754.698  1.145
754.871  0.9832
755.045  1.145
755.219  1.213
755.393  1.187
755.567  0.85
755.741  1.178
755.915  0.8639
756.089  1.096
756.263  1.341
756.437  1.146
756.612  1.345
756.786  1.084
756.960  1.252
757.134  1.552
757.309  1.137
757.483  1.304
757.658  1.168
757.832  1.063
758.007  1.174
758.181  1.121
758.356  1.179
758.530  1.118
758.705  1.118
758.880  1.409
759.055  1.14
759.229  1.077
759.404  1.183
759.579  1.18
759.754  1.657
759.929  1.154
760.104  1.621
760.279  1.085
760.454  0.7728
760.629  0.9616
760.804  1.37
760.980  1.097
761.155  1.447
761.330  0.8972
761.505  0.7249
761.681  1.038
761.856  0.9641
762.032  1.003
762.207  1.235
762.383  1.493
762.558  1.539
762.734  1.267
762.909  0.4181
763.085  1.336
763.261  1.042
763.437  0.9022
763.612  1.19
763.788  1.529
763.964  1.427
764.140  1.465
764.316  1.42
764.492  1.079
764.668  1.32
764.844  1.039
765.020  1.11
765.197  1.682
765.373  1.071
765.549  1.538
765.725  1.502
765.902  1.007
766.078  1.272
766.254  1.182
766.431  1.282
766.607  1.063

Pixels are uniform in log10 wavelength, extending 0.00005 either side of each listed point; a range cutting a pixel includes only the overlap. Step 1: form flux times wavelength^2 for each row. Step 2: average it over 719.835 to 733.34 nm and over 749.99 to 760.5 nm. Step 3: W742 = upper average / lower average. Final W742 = 1.2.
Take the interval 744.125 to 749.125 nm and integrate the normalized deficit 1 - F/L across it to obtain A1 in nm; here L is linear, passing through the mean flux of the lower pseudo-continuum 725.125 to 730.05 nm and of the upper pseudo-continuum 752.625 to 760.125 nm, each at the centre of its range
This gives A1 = 0.35 nm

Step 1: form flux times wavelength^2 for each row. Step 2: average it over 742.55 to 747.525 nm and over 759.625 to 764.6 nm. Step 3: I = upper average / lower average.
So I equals 1.02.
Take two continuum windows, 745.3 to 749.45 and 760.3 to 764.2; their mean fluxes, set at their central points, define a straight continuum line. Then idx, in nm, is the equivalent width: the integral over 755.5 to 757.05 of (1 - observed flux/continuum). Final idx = 0.05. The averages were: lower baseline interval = 1.22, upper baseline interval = 1.14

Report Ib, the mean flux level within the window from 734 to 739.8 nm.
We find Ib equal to 1.75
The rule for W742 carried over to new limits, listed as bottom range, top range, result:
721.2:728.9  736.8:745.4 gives 1.11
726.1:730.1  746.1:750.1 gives 1.06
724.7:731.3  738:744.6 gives 1.07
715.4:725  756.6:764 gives 1.07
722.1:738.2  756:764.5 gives 0.91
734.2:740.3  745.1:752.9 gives 0.79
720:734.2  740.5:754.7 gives 1.14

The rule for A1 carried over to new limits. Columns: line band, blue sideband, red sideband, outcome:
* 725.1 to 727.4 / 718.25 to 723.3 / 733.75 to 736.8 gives 0.44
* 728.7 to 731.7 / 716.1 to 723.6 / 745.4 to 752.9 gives 0.18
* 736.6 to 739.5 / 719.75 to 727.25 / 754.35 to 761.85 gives -0.39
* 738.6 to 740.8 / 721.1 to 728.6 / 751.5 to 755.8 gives 0.25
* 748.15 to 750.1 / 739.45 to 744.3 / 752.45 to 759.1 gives 0.12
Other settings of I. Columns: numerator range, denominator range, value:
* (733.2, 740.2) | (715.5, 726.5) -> 1.41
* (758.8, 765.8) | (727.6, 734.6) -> 1.09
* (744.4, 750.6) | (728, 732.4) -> 1.10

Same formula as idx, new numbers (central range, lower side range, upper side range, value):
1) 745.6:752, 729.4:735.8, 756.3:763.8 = 0.65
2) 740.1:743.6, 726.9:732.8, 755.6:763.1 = -0.33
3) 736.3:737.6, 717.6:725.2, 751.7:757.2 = 0.24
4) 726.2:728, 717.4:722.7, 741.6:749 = -0.03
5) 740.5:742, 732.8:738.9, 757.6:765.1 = 0.31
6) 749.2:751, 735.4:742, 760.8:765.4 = 0.23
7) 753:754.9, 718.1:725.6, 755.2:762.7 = -0.44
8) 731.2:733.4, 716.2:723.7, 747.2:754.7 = 0.16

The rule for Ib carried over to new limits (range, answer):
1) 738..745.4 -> 1.24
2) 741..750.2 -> 1.23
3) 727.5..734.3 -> 1.21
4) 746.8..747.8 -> 1.24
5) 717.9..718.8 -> 1.26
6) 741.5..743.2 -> 1.28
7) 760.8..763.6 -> 1.11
